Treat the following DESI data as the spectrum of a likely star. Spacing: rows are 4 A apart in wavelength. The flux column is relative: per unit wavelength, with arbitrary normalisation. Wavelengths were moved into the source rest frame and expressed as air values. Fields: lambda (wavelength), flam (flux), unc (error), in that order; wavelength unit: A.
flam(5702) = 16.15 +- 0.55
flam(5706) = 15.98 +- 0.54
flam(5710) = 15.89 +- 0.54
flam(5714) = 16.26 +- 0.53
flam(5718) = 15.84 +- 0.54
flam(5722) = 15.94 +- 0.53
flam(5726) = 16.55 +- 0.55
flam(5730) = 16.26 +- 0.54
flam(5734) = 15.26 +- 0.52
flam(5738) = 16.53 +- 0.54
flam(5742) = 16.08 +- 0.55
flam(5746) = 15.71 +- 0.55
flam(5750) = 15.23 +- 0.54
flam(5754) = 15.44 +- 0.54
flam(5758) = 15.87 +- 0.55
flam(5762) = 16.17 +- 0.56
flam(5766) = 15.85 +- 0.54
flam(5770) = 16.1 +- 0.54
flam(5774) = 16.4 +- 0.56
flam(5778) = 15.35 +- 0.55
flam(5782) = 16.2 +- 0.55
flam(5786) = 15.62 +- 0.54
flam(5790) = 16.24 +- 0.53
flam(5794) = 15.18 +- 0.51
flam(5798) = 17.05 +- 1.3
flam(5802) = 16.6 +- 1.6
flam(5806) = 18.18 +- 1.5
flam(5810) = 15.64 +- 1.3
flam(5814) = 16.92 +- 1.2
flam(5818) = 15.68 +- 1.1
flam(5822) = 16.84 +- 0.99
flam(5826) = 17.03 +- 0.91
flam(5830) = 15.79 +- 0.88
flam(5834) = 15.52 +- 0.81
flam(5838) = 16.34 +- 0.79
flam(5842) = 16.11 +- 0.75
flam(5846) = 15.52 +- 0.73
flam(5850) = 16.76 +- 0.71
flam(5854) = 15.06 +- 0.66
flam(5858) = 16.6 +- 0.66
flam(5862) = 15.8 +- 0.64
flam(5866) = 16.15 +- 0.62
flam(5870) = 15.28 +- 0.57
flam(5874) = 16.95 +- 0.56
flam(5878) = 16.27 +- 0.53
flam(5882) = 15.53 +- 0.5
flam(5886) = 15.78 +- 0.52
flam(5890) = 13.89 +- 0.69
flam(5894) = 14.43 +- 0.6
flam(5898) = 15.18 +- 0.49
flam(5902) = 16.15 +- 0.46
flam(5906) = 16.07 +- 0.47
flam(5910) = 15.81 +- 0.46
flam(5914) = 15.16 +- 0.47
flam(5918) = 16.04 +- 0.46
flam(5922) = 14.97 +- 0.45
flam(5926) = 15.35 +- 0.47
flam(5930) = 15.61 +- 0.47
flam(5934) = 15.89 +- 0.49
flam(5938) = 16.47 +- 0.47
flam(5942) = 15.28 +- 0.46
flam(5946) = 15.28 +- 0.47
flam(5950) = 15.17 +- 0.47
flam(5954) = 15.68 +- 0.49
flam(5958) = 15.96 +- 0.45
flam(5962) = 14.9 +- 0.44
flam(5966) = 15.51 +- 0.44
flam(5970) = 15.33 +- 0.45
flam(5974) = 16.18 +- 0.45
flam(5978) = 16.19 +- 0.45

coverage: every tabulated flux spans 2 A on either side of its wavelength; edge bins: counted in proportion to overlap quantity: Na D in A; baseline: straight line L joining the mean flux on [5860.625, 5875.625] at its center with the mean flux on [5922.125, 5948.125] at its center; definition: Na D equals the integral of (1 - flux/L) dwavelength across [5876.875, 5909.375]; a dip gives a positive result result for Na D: 0.9 A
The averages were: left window 16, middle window 15.4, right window 15.6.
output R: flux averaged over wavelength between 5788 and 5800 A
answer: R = 16.2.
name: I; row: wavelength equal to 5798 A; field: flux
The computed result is 17.05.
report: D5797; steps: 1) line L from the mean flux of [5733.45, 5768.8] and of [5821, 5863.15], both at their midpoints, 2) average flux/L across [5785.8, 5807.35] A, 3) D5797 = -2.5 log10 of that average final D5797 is -0.035 mag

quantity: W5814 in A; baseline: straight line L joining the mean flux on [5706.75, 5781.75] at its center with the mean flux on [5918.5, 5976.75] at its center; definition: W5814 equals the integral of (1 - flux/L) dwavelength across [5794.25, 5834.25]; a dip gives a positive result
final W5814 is -1.8 A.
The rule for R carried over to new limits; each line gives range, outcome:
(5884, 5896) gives 14.7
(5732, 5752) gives 15.8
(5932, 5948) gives 15.7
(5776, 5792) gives 15.9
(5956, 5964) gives 15.4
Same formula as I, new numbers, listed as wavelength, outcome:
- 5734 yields 15.26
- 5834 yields 15.52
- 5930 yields 15.61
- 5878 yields 16.27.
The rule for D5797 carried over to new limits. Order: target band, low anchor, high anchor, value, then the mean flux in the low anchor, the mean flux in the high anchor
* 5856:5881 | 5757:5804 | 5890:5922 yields -0.037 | 16.1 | 15.4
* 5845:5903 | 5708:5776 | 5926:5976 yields 0.003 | 16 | 15.6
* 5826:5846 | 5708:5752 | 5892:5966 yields -0.019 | 16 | 15.5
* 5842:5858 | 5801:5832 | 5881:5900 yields -0.006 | 16.6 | 14.9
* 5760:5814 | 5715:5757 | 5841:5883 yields -0.019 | 15.9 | 16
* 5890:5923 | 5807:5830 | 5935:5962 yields 0.033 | 16.4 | 15.6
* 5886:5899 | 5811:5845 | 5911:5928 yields 0.072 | 16.2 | 15.4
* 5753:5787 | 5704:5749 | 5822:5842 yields 0.013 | 16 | 16.2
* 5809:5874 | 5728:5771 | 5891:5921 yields -0.032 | 15.9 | 15.5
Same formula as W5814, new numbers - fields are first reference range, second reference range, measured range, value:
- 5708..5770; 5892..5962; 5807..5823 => -0.6 A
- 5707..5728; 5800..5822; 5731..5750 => 0.4 A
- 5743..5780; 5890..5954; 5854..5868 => -0.4 A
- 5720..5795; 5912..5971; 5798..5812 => -0.9 A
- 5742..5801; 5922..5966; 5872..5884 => -0.4 A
